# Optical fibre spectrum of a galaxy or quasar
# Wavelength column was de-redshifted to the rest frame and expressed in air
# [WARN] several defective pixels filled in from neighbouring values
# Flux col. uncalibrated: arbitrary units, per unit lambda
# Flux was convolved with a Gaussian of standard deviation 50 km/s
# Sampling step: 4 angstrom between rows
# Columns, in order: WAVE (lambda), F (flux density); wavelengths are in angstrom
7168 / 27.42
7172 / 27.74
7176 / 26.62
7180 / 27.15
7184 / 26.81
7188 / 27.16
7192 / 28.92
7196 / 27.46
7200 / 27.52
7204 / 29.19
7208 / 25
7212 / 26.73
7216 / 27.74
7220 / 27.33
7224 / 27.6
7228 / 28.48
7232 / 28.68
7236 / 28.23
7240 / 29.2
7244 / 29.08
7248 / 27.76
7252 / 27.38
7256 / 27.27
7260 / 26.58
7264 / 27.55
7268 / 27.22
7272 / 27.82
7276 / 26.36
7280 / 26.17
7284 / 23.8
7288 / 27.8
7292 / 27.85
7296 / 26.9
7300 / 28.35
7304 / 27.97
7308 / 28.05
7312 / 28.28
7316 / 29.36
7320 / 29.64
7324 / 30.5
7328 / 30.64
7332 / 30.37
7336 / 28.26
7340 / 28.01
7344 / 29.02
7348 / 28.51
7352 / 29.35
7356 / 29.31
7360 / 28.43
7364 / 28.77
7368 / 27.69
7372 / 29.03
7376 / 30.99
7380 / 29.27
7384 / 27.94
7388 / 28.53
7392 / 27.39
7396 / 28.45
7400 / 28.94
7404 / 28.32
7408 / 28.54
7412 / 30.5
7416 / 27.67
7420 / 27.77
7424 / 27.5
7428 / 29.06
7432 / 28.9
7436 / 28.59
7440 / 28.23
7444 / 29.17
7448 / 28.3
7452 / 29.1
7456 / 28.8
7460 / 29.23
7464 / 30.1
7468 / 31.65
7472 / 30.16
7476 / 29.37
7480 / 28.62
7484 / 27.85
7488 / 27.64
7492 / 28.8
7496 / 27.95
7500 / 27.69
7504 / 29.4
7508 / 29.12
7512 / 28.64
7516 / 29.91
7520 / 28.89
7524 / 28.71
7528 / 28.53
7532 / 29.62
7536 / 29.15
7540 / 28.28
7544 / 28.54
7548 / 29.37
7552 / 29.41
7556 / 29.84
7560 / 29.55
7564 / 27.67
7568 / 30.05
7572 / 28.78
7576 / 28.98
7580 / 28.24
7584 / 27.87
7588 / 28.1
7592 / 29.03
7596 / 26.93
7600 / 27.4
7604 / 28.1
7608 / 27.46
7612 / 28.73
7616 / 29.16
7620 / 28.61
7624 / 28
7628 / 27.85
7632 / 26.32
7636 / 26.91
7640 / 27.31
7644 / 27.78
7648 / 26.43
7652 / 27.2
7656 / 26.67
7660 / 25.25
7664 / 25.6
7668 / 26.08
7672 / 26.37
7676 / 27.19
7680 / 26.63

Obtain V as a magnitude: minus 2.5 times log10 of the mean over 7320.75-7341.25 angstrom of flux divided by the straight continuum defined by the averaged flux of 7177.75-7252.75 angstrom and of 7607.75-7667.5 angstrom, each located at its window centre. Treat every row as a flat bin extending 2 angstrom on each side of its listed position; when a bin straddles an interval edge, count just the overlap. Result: -0.08 mag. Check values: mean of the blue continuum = 27.8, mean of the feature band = 29.6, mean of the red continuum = 27.2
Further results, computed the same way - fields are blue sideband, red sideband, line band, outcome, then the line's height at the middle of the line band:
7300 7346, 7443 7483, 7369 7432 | 0.02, 29.3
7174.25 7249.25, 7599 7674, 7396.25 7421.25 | -0.04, 27.5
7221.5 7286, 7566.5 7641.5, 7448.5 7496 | -0.05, 27.8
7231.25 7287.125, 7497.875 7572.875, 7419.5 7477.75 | -0.02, 28.5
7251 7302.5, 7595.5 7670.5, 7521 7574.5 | -0.07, 27.2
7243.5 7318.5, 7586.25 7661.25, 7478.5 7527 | -0.04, 27.5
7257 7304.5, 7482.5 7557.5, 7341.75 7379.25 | -0.05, 27.6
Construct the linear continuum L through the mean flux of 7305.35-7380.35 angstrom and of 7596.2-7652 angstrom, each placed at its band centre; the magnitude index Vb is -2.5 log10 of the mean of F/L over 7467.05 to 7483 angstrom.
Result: -0.048 mag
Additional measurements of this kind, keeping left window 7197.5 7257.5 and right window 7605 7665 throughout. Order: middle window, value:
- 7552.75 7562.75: -0.08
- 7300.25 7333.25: -0.06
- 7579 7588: -0.03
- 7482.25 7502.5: -0.02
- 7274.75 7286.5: 0.09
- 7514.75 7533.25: -0.06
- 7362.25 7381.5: -0.06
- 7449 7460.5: -0.05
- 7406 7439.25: -0.04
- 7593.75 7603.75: 0.00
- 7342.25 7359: -0.05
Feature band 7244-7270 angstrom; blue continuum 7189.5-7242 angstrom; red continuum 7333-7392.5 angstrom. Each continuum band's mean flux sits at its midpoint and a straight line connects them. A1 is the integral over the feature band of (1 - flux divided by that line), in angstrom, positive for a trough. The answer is 0.62 angstrom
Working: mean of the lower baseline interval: 27.8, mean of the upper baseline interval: 28.8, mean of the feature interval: 27.4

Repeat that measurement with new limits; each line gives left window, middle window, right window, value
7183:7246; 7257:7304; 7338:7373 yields 2.1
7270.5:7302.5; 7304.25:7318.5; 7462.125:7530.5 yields -0.7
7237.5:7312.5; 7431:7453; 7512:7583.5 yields -0.2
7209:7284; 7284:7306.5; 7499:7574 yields 0.3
